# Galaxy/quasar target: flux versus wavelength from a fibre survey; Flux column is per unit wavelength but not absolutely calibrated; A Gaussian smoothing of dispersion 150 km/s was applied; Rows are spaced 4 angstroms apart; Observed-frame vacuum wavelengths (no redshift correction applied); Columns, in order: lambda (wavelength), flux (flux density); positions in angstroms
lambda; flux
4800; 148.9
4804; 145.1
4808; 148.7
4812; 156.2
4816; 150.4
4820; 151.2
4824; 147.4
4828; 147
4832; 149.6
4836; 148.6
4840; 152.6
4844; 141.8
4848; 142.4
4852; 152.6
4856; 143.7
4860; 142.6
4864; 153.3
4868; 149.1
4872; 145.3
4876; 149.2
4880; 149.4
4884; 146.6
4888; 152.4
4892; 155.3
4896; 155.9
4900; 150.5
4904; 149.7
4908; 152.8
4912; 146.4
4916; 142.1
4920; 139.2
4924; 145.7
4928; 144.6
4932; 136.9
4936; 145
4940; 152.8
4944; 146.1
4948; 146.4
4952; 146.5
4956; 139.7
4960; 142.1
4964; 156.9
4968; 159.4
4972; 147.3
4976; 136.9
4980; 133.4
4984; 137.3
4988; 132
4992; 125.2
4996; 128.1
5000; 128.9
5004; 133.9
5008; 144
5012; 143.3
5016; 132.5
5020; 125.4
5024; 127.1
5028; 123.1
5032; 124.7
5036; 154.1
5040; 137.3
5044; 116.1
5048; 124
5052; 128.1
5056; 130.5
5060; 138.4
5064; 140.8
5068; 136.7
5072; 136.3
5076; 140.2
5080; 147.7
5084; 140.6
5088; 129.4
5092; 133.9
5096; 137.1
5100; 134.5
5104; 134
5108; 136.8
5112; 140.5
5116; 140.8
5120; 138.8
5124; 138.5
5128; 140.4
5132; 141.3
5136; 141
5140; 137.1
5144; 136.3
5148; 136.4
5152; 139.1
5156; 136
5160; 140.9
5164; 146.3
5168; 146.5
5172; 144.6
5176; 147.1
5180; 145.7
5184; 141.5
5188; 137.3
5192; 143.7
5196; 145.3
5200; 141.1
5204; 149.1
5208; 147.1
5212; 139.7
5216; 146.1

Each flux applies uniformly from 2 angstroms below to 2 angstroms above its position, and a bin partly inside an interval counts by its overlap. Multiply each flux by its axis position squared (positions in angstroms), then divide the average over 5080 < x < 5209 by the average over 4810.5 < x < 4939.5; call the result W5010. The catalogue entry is 1.1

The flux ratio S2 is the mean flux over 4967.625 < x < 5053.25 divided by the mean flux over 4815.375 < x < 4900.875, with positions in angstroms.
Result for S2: 0.90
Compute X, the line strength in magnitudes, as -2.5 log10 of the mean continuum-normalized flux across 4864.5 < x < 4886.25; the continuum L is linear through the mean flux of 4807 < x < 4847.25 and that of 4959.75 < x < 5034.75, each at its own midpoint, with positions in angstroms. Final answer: -0.02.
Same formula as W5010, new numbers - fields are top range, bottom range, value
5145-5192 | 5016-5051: 1.16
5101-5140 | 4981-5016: 1.09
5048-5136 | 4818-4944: 1.01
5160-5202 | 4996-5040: 1.15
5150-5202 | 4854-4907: 1.07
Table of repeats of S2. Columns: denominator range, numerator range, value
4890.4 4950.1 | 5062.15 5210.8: 0.95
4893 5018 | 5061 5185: 0.98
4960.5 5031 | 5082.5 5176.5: 1.02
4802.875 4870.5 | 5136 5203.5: 0.95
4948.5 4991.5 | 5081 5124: 0.96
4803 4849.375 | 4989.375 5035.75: 0.88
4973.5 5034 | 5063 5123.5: 1.05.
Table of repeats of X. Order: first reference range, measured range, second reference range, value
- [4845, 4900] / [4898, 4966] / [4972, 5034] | -0.04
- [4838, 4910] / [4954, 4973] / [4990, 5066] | -0.08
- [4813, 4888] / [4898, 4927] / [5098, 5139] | 0.00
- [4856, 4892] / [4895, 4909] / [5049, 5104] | -0.04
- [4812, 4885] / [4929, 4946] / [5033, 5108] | -0.02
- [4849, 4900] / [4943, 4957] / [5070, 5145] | 0.01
